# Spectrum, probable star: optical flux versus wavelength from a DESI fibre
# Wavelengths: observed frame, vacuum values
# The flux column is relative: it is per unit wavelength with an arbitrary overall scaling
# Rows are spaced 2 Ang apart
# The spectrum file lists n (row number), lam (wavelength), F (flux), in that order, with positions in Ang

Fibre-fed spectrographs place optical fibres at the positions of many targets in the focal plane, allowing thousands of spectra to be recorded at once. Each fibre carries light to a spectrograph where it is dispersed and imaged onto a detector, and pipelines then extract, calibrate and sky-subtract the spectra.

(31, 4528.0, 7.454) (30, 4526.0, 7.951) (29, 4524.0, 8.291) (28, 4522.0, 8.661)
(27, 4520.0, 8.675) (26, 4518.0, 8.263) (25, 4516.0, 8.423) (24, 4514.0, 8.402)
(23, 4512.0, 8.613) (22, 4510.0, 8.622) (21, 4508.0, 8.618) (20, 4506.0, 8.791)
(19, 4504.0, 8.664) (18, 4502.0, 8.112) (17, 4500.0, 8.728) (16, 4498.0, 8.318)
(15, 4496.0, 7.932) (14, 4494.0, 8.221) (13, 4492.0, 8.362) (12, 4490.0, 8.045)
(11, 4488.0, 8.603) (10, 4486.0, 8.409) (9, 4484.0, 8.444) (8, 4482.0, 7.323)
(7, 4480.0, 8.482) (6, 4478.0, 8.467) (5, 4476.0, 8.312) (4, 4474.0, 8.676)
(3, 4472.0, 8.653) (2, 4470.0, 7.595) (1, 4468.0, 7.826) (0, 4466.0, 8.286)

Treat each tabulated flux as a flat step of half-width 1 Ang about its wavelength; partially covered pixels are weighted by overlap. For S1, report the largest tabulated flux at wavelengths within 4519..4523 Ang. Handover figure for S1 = 8.675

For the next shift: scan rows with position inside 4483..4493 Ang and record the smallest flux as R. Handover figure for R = 8.045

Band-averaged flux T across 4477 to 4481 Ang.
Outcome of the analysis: 8.47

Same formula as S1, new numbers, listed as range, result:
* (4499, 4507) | 8.791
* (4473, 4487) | 8.676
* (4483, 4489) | 8.603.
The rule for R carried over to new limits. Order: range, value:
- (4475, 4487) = 7.323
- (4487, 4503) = 7.932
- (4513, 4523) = 8.263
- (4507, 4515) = 8.402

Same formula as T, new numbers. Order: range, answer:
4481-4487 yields 8.06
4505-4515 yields 8.61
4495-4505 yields 8.35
